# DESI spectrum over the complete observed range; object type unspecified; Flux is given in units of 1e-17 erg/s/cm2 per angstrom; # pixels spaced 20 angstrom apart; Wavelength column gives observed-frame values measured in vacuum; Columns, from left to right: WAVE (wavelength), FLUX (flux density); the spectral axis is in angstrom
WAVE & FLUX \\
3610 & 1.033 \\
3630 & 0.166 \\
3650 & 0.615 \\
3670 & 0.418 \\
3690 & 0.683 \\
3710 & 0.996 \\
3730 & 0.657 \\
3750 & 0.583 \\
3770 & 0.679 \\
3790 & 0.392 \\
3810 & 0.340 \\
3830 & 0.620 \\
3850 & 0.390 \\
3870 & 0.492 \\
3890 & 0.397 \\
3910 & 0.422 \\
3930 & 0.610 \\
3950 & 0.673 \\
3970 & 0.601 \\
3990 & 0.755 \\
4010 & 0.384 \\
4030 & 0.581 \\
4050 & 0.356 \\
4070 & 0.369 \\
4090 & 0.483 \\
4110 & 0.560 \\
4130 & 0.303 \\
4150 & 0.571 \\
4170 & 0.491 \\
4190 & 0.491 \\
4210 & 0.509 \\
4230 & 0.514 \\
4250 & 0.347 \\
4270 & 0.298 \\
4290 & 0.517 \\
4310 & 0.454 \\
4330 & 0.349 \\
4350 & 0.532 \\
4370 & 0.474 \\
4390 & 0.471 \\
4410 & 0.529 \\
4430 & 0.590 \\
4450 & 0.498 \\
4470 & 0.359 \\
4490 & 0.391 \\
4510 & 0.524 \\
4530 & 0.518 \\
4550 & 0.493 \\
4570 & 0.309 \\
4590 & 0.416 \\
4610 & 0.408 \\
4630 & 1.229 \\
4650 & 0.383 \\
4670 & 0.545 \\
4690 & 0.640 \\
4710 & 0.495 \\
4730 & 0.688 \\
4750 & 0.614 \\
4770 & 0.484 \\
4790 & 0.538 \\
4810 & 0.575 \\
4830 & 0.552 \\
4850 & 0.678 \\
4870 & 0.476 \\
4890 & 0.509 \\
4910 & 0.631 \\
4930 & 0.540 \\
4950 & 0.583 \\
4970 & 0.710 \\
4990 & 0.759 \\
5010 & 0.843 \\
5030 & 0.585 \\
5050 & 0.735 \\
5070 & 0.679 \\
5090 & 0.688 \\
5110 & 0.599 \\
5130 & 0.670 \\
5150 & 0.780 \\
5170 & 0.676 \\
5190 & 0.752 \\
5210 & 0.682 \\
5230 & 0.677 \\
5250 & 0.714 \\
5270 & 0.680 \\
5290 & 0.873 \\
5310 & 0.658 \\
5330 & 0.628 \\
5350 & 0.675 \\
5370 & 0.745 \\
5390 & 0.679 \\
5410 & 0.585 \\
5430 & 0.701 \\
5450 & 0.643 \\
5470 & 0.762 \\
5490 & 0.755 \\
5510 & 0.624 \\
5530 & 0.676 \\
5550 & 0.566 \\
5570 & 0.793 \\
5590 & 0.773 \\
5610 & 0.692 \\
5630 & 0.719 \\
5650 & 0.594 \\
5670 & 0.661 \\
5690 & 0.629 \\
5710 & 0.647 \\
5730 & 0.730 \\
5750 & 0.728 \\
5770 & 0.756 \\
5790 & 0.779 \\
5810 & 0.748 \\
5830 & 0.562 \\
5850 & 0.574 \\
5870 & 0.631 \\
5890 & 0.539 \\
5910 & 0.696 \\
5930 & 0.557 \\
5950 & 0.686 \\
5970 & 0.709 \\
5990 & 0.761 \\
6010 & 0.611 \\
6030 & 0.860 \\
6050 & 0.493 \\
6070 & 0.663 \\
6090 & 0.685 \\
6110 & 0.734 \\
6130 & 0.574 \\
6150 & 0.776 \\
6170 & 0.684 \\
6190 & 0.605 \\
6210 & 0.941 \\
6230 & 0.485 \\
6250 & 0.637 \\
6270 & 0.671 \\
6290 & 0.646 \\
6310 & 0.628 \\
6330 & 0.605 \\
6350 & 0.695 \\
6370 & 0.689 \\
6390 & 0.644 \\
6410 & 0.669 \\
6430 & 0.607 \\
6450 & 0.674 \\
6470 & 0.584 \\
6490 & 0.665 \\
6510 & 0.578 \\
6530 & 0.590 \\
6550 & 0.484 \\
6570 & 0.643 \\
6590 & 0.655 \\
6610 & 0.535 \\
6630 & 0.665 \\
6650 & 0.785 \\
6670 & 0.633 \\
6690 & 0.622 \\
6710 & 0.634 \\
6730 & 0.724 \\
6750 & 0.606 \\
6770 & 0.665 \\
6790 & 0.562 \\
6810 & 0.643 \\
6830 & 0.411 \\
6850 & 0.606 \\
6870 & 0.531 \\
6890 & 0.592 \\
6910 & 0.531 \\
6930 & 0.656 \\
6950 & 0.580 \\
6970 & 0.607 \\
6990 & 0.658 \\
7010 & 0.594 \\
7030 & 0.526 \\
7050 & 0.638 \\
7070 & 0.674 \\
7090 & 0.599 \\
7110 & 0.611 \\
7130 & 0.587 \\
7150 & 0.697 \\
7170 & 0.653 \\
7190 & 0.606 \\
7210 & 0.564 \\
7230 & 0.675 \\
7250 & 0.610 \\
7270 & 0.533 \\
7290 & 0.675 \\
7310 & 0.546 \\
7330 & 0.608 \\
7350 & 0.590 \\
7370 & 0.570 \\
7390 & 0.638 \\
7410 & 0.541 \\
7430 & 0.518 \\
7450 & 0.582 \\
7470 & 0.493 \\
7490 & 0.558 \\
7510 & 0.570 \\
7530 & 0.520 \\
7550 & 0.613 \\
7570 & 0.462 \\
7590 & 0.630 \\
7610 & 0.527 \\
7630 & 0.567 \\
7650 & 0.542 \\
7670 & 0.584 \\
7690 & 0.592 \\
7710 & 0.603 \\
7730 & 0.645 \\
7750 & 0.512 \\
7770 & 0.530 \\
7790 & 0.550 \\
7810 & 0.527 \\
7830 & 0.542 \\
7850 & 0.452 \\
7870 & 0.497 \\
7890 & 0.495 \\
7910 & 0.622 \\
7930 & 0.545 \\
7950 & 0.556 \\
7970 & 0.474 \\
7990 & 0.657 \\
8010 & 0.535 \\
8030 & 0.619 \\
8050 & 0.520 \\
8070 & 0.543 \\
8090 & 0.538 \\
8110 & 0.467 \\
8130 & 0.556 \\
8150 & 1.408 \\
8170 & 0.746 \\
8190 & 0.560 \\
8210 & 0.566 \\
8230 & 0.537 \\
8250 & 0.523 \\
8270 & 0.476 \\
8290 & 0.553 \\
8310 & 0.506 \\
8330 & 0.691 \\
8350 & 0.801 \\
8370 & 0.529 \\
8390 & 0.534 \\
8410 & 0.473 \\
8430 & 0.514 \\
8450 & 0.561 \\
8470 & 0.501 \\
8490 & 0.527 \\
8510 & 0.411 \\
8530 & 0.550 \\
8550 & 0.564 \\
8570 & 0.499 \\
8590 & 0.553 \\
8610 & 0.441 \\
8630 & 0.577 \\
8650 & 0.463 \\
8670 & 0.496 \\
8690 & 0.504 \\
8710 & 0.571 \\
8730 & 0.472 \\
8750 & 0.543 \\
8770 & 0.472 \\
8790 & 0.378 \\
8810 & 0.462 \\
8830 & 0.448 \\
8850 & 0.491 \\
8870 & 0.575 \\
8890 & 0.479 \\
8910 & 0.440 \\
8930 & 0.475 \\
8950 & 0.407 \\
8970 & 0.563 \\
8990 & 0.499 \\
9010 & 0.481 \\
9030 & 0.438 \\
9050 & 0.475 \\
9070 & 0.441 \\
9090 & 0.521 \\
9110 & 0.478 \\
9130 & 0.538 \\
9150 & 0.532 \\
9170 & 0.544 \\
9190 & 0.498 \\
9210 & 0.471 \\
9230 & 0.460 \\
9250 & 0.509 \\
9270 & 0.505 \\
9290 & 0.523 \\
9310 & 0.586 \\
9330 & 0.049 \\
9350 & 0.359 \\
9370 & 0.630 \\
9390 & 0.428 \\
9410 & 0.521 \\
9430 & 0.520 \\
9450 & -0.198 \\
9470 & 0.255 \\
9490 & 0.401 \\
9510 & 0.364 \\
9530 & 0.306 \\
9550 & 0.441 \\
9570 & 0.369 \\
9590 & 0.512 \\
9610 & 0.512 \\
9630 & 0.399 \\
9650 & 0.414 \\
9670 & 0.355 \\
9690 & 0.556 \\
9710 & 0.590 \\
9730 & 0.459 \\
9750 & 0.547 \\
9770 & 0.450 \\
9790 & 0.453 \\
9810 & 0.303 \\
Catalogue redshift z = 0.241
